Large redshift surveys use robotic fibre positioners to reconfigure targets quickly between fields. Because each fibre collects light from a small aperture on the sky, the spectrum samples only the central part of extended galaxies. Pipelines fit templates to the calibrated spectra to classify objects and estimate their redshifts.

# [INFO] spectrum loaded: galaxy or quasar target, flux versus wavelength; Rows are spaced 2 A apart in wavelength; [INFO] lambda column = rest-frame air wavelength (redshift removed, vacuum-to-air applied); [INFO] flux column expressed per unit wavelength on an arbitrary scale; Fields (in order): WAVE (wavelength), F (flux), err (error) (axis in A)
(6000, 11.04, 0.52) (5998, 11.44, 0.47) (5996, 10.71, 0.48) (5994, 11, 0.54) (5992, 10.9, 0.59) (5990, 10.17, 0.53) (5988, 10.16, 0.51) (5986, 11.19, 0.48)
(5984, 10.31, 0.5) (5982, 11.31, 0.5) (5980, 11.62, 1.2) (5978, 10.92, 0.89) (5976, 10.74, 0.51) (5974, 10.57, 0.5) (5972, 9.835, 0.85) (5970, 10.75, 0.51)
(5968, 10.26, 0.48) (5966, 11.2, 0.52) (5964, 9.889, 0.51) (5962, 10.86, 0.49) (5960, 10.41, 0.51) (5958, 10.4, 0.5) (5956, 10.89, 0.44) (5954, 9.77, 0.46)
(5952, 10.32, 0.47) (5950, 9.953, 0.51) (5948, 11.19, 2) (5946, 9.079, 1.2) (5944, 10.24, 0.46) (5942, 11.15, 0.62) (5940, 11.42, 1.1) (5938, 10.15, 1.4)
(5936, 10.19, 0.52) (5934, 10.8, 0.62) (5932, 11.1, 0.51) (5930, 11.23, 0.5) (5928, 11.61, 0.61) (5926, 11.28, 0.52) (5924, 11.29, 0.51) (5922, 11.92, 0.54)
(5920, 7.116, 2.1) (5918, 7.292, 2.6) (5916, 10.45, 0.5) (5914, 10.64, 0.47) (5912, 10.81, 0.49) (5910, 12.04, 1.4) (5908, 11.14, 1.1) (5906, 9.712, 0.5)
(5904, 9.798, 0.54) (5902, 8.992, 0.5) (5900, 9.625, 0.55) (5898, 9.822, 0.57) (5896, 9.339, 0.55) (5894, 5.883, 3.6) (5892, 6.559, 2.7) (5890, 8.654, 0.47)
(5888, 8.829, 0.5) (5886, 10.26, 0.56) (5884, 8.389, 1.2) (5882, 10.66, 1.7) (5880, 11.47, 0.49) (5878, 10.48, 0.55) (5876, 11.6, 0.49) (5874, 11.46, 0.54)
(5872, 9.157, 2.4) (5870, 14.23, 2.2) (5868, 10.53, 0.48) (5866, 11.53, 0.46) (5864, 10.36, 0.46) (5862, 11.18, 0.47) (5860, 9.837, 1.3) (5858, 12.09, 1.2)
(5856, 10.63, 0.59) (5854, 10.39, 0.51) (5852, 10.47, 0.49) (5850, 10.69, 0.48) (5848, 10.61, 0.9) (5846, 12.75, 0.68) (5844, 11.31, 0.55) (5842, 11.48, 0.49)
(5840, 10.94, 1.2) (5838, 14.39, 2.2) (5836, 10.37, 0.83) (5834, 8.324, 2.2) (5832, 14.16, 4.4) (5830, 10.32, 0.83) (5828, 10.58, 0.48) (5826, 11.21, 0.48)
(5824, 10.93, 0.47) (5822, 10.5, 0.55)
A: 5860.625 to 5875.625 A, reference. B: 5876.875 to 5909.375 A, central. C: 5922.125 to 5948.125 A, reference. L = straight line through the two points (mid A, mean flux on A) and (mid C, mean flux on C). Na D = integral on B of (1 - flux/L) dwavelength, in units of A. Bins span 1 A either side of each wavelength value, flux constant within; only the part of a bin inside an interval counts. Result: 4.9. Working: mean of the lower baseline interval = 11.2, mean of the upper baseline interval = 10.8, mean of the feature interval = 9.39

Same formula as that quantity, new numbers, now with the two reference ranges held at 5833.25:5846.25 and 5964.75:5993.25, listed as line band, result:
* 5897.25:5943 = 2.3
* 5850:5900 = 4.6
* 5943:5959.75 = 0.9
